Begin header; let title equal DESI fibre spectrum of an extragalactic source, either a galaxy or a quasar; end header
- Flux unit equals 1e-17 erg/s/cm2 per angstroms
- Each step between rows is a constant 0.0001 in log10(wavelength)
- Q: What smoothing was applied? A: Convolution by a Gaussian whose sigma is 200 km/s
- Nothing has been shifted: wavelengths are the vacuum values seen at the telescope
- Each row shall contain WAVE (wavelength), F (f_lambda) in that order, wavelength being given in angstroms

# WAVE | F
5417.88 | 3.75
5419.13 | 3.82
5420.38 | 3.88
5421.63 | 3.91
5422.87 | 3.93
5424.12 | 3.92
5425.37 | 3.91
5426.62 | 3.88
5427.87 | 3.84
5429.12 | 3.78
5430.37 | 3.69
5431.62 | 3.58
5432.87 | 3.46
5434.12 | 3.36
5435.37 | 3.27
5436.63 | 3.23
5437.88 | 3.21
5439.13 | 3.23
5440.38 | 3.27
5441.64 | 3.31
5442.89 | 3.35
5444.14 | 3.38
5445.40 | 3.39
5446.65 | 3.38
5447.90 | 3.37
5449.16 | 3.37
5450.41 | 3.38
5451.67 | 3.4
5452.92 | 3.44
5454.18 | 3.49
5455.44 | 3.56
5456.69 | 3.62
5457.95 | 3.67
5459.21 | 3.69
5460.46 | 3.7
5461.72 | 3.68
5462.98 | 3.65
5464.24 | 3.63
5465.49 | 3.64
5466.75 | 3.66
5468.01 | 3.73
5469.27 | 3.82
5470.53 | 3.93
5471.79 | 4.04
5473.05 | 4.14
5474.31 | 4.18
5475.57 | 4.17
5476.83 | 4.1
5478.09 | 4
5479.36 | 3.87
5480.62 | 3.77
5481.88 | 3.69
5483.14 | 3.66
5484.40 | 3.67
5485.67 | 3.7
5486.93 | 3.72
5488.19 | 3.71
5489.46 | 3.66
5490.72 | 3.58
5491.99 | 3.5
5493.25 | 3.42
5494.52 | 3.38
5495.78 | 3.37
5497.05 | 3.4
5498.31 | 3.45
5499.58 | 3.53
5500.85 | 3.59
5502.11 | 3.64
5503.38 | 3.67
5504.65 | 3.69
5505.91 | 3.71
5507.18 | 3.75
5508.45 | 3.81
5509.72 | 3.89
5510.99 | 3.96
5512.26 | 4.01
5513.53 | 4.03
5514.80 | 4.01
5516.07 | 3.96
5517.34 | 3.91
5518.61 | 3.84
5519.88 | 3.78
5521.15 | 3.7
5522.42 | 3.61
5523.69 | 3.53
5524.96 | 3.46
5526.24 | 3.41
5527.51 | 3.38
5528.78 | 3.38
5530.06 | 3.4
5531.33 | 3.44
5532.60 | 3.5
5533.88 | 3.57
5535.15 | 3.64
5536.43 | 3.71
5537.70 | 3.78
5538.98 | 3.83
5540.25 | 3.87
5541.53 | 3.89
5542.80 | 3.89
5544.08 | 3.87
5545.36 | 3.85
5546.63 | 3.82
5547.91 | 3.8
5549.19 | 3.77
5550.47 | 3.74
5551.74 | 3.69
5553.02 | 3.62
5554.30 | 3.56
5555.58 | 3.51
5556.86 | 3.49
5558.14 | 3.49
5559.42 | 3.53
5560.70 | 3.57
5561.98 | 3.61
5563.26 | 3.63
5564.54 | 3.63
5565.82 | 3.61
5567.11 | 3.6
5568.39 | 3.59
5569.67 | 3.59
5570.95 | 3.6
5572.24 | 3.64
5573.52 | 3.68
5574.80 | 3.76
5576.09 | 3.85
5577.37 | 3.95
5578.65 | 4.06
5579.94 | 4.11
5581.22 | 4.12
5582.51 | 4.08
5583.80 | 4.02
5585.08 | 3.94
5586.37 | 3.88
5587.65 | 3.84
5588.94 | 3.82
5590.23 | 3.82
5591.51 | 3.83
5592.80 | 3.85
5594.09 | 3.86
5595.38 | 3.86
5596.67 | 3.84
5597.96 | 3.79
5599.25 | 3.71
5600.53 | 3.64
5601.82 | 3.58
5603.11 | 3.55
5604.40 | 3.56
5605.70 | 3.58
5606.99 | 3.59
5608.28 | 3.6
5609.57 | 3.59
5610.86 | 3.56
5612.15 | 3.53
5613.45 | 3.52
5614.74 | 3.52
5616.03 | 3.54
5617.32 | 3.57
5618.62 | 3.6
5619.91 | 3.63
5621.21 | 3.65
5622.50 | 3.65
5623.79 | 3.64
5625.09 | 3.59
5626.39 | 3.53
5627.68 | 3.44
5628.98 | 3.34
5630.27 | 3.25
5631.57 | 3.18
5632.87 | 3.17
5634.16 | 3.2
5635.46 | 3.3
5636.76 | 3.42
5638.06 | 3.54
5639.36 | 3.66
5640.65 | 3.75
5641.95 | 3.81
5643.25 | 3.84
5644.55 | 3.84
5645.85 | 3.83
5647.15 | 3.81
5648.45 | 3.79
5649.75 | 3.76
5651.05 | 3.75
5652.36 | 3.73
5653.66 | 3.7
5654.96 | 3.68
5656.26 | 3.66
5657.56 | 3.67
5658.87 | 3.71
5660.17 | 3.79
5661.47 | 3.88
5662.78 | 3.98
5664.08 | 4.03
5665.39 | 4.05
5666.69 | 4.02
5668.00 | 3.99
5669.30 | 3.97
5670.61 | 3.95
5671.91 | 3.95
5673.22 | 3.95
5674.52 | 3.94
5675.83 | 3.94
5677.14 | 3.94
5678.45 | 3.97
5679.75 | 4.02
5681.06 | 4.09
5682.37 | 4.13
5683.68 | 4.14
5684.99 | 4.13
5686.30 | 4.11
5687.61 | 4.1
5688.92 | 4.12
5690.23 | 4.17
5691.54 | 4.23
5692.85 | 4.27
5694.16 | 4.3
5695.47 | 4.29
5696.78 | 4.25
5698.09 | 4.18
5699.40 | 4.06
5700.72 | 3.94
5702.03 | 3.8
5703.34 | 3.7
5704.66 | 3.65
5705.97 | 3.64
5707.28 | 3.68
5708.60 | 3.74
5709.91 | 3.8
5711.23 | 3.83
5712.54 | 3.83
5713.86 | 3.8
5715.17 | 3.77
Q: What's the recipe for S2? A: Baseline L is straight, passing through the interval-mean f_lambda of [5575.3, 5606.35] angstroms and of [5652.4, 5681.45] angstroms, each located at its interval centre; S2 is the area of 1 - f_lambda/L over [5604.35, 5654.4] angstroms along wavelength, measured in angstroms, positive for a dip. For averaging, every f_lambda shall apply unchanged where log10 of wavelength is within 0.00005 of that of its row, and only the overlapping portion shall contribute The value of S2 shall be 3.8 angstroms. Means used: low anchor 3.84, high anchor 3.9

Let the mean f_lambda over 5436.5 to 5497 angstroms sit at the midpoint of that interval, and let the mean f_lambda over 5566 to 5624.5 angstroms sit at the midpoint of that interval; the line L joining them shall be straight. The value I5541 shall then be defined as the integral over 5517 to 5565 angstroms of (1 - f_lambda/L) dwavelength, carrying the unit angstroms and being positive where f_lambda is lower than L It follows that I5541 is 0.4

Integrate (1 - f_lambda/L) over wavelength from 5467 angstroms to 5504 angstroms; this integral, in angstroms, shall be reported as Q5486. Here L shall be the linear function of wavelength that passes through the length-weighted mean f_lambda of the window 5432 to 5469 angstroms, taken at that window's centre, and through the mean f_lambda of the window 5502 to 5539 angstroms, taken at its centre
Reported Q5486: -1.5 angstroms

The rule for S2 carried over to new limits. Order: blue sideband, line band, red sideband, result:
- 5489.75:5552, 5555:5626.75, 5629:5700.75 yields 1.4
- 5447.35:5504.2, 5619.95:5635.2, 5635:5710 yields 1.7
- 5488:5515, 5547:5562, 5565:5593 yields 0.6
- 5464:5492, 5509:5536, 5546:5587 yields 0.6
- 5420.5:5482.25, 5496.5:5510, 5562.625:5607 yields 0.2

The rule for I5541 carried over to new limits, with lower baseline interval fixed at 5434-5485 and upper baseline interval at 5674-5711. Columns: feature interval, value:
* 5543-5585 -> 0.61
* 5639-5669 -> 0.96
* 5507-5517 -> -0.62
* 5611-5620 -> 0.75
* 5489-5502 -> 0.65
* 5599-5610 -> 0.75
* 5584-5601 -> 0.05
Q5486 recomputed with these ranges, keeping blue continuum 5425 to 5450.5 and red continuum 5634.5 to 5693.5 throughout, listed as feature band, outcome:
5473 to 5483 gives -1.2 angstroms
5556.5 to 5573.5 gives 0.5 angstroms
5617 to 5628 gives 0.6 angstroms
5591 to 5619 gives 0.9 angstroms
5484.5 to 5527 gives -1.1 angstroms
